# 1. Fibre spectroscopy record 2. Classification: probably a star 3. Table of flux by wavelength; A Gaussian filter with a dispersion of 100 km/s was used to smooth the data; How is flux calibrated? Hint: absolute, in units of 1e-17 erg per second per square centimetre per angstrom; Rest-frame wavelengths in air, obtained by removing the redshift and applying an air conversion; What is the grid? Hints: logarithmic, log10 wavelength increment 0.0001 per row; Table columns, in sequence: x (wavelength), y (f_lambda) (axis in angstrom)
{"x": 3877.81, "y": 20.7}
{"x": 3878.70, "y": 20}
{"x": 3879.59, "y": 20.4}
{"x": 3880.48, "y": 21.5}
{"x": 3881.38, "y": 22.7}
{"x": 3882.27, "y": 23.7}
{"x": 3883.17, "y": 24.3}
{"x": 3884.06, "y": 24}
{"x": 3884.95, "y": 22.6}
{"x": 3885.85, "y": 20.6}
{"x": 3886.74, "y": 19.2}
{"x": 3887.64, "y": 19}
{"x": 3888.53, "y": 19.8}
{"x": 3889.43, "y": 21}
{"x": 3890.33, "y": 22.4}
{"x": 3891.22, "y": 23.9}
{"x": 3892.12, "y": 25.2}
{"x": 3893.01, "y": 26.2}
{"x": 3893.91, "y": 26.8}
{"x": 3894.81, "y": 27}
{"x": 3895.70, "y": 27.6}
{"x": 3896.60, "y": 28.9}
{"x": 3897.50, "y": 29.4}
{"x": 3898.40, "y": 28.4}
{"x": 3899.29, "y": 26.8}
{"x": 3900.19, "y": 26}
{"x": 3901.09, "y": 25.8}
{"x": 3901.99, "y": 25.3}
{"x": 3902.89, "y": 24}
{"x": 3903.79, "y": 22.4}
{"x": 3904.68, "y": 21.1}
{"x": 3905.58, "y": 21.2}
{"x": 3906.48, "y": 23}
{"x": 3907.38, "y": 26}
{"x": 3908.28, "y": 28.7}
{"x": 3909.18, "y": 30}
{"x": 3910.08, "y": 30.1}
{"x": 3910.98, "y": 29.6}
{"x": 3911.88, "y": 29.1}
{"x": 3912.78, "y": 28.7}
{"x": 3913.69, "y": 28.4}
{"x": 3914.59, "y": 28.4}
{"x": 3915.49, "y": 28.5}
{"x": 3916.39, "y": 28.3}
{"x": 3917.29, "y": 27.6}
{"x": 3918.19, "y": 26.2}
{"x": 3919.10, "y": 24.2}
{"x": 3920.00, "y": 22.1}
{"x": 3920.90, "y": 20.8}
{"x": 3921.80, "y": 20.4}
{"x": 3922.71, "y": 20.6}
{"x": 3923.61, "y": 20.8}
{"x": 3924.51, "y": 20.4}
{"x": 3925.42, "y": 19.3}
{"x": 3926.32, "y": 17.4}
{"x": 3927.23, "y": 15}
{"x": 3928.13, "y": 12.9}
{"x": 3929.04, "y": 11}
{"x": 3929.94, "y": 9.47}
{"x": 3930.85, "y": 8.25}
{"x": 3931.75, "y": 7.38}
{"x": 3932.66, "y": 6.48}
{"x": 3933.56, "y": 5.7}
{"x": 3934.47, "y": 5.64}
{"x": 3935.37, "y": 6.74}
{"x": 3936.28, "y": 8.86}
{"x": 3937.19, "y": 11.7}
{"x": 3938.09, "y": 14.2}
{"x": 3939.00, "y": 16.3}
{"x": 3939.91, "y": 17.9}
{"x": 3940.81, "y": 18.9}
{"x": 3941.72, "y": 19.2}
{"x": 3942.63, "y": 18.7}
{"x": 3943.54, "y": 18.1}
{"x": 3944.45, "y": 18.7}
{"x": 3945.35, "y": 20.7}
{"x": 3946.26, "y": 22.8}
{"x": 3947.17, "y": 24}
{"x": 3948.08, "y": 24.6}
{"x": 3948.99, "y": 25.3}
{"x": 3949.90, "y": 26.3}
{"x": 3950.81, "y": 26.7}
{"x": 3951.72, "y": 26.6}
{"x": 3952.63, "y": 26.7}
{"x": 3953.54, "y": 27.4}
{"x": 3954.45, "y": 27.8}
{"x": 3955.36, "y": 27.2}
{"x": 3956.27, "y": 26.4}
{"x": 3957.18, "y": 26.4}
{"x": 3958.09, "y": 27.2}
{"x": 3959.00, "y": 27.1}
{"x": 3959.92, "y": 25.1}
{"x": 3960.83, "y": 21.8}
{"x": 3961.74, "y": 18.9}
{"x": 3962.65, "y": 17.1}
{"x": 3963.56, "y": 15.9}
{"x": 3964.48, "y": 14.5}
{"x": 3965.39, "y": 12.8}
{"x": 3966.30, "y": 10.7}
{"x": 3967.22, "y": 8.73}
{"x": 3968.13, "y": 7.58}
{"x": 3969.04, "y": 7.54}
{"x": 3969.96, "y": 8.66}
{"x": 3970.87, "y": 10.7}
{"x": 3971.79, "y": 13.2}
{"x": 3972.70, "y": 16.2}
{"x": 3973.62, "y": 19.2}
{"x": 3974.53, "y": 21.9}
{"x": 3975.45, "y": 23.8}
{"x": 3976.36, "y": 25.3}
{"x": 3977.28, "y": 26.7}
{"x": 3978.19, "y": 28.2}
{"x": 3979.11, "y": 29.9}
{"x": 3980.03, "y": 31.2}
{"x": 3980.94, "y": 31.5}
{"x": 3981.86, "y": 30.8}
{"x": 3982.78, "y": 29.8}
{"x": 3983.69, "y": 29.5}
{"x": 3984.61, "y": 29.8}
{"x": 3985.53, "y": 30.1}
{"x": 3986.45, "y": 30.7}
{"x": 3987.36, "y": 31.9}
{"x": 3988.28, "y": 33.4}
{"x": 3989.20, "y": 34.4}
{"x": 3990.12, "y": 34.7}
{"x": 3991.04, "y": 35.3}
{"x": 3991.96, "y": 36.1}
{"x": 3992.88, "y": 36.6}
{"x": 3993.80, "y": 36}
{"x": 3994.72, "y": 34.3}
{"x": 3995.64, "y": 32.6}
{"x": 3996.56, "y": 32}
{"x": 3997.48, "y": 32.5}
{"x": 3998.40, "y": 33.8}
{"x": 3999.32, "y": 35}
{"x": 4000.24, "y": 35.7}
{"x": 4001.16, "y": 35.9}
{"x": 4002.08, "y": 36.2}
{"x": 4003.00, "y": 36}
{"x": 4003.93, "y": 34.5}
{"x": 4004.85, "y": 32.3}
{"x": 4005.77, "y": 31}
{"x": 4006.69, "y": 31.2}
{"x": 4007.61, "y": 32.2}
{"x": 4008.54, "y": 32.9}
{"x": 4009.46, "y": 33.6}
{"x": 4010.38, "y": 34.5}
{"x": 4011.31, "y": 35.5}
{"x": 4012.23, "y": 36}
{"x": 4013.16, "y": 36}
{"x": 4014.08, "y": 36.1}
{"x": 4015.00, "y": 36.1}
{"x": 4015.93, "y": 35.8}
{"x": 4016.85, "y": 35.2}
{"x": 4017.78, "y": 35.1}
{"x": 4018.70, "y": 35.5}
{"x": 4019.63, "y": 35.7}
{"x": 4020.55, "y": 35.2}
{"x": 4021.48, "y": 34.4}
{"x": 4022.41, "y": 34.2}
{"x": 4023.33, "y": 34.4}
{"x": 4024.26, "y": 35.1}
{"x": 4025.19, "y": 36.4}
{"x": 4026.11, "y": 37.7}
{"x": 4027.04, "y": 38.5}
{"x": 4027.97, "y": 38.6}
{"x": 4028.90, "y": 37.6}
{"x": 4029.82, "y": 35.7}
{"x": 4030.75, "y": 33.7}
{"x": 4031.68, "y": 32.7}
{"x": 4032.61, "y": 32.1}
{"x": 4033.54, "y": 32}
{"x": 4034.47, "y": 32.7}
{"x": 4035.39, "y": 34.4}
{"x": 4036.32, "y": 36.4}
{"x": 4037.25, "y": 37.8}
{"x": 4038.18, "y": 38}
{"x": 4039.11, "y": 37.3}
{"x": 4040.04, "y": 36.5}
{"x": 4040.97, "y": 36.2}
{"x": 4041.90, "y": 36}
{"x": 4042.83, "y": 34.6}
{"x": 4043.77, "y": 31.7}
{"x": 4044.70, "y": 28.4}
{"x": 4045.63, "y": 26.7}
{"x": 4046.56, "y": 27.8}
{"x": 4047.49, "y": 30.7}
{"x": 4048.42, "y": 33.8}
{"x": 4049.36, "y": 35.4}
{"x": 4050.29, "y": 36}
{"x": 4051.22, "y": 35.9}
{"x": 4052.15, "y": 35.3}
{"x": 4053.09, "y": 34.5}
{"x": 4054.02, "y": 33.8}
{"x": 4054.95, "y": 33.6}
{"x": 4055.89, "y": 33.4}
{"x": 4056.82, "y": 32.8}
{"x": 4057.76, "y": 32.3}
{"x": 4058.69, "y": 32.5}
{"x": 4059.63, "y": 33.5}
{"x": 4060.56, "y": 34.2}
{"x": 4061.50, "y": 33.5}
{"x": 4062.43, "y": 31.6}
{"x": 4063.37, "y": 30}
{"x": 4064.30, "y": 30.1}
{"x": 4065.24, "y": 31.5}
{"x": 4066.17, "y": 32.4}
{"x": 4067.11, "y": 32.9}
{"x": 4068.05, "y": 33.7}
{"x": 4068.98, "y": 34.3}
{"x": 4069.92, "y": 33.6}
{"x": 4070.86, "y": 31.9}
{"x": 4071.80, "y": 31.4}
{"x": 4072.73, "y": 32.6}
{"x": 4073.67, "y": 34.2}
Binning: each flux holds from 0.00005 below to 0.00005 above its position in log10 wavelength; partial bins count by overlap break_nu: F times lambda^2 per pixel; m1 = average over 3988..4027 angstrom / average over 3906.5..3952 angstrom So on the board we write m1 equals 1.8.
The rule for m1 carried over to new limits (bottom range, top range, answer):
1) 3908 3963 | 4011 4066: 1.73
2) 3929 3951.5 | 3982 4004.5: 2.16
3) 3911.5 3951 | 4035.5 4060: 1.91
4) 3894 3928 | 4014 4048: 1.48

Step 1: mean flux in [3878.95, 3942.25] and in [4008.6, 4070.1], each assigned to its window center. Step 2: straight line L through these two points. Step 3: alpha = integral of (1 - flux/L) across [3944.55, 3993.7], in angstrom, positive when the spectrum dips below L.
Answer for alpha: 5.4 angstrom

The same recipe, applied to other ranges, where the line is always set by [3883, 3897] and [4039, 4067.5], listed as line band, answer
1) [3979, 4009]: -3.5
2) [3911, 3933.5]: 4.8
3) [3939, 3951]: 2.4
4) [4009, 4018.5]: -1.4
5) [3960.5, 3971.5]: 6.0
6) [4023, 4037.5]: -1.7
